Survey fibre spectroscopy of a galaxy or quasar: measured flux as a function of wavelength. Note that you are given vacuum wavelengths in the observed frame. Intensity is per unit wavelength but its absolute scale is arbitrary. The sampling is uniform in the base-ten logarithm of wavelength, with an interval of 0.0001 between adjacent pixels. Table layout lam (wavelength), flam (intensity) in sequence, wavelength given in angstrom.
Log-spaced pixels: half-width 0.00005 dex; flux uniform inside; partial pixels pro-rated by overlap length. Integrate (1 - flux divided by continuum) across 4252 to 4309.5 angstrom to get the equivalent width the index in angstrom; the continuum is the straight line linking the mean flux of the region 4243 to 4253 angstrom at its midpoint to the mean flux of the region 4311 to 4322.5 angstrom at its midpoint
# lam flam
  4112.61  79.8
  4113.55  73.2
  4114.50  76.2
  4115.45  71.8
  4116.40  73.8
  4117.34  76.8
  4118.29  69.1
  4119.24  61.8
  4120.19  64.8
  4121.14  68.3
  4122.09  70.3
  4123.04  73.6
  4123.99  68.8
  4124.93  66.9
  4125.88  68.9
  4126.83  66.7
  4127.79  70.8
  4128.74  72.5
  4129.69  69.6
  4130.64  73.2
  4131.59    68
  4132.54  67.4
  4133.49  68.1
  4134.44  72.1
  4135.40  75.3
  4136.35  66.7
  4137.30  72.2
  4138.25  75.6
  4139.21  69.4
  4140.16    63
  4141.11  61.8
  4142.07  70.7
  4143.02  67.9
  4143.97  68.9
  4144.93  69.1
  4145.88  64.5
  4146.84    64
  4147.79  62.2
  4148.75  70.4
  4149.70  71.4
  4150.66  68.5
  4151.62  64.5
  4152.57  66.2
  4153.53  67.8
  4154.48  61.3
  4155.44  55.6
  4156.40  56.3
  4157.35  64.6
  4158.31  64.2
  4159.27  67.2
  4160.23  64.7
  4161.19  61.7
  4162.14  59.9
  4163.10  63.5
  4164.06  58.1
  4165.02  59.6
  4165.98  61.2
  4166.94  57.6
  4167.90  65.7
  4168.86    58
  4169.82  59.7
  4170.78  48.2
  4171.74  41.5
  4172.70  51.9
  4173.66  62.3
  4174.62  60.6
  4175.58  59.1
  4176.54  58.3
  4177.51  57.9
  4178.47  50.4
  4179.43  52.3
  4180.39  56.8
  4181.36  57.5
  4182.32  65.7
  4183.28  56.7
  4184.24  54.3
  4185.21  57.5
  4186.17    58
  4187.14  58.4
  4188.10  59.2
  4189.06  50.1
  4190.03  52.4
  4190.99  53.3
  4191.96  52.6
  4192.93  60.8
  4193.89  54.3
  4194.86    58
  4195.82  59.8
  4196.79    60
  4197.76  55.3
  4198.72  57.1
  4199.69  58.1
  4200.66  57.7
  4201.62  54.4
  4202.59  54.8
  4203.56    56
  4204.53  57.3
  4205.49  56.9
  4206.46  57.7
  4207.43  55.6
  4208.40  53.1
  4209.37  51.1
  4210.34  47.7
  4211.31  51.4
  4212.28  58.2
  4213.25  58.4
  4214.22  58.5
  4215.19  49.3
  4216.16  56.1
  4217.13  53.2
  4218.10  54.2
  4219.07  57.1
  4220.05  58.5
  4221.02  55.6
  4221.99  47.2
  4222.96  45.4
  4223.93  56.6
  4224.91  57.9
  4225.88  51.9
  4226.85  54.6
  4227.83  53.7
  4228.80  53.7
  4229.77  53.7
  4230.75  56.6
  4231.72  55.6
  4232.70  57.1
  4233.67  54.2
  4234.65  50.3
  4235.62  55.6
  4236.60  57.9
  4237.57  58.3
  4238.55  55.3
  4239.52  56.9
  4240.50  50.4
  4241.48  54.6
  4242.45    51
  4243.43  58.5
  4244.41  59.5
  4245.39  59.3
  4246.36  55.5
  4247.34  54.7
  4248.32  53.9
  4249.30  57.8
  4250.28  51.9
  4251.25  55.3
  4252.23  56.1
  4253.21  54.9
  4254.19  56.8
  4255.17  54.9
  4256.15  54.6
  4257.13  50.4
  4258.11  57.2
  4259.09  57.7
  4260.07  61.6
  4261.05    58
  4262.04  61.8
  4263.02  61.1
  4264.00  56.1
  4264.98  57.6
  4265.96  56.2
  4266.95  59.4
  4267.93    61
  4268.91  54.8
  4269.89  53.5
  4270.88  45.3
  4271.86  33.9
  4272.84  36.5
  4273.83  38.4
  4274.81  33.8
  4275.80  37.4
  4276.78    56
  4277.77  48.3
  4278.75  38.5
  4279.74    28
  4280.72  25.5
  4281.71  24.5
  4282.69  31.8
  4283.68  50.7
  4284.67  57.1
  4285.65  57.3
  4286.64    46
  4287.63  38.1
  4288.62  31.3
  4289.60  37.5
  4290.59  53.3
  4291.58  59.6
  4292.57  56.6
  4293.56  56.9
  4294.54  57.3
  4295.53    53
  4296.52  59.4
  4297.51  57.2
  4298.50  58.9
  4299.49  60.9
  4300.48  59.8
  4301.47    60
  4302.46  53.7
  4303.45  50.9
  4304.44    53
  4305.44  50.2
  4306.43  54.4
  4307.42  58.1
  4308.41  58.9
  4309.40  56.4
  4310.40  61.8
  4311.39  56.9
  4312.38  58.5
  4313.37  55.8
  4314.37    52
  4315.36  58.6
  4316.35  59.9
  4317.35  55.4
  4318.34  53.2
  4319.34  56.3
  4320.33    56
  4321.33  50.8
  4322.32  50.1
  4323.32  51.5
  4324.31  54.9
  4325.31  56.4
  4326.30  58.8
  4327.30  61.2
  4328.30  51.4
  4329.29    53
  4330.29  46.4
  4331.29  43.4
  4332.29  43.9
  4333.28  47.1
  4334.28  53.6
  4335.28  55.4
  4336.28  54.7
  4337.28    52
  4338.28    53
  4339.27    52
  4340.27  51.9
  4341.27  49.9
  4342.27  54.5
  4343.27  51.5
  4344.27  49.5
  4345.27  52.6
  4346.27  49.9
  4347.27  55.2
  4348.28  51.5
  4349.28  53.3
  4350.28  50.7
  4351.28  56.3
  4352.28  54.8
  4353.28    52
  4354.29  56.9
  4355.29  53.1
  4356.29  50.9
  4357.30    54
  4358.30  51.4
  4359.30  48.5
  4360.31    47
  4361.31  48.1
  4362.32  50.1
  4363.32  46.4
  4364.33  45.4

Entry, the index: 5.1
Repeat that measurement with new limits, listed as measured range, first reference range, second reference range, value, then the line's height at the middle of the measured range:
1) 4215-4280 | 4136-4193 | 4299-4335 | 4.8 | 57.5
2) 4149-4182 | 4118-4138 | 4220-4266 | 2.5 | 64.8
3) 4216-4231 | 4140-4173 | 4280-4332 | 1.0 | 57.9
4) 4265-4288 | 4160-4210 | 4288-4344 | 4.4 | 54.8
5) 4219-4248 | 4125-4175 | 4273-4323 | 0.9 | 56.7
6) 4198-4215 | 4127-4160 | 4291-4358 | 2.0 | 62.8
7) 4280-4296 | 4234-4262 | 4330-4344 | 2.3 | 53.5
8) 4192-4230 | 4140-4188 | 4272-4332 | 1.5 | 57.4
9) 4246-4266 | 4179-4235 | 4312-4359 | -0.7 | 54.5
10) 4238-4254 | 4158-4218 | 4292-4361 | 0.1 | 55.6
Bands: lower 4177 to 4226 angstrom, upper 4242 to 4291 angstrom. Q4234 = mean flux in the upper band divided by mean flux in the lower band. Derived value 0.9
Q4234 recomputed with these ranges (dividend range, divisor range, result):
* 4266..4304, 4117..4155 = 0.70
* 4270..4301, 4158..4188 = 0.79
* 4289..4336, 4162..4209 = 0.96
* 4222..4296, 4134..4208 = 0.85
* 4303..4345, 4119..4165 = 0.80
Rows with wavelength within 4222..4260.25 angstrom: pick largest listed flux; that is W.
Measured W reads 61.6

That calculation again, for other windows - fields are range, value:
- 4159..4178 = 67.2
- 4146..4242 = 71.4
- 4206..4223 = 58.5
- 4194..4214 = 60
